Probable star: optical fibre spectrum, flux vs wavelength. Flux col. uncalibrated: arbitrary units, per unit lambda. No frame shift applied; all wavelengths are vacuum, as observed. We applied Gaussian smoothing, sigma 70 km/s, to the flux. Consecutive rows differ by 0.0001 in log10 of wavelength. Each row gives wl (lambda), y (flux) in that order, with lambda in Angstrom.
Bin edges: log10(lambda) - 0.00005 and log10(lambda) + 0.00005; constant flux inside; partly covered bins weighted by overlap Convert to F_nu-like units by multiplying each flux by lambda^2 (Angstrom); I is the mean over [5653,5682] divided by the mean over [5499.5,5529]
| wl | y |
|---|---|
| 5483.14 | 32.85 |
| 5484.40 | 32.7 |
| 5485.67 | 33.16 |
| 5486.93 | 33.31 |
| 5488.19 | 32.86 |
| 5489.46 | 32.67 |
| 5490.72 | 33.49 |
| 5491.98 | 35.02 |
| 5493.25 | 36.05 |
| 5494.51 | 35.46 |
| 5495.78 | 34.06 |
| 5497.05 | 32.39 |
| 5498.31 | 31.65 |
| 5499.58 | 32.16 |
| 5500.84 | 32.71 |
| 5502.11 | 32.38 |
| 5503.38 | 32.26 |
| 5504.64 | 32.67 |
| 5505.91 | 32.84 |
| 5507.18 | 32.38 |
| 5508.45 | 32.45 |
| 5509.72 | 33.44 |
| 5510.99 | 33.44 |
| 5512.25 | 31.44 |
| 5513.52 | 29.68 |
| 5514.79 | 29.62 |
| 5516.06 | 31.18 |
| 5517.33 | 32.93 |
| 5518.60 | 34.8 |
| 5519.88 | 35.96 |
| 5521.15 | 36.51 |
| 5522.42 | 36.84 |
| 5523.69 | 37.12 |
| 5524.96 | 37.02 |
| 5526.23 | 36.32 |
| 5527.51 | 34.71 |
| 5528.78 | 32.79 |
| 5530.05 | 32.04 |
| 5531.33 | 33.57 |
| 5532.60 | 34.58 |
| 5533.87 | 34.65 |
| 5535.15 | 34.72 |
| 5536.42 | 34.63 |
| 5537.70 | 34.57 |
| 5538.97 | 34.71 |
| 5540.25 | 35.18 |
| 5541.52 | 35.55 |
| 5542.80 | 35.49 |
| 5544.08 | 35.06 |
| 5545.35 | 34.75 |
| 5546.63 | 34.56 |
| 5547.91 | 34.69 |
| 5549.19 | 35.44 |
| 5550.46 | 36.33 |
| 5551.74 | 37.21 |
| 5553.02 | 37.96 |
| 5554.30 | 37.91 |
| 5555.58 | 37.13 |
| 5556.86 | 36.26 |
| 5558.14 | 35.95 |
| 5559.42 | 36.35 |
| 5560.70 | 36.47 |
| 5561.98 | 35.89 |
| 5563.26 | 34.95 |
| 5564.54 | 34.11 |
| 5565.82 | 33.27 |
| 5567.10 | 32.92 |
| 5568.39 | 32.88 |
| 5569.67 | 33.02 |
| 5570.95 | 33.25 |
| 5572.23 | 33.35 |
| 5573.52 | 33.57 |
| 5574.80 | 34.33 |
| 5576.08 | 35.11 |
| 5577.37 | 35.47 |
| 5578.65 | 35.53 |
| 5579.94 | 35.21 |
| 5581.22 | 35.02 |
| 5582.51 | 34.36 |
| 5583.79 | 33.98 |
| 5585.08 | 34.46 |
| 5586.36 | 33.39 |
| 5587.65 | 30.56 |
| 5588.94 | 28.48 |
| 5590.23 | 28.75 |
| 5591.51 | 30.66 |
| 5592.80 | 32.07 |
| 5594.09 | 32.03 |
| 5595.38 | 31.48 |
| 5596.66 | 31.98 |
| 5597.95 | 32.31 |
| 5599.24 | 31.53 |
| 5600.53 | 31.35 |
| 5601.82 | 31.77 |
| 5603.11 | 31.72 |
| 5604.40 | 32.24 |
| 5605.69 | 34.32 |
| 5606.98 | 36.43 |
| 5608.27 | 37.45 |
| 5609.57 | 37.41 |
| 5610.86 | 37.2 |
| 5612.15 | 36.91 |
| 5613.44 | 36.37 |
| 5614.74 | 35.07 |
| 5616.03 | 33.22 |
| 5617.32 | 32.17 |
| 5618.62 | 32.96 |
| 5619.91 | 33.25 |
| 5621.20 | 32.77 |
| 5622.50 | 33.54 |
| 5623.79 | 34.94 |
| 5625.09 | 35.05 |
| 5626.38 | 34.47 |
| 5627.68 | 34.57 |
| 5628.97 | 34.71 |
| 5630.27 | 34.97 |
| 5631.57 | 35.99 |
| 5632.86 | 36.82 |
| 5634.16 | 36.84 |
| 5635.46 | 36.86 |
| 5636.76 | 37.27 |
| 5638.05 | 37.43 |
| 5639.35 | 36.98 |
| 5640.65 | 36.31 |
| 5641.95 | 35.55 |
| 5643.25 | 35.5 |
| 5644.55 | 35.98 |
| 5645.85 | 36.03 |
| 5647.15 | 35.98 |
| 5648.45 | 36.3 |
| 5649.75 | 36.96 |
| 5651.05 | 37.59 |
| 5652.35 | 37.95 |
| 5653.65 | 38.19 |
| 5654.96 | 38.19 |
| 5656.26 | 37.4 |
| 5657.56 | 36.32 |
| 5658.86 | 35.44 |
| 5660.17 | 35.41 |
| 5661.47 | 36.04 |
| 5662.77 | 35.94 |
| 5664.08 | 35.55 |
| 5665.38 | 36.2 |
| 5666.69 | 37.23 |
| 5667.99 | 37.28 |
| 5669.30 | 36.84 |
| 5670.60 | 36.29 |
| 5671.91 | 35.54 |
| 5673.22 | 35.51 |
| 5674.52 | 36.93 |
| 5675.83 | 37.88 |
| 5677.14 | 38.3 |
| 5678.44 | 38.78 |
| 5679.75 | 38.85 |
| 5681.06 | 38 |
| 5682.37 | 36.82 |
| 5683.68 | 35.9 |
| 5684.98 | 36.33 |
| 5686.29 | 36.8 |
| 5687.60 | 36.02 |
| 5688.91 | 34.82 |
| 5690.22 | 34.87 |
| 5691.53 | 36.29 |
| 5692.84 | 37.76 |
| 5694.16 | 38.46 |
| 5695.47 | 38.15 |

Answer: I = 1.16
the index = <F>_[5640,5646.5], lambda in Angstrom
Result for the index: 35.9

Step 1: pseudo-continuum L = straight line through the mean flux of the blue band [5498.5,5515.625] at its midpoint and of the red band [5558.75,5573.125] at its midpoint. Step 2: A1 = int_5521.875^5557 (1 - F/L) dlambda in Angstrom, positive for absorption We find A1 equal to -2.3 Angstrom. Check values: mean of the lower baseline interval 32.1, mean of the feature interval 35.4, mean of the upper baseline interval 34.2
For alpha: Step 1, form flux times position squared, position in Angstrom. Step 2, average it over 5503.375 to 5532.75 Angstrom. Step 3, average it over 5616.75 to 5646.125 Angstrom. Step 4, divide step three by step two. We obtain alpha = 1.09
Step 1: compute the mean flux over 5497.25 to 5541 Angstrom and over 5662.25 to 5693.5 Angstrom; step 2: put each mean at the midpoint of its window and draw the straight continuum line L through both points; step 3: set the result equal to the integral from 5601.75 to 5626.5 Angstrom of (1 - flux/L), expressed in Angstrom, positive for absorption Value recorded 0.66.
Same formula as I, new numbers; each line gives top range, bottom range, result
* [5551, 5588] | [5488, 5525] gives 1.07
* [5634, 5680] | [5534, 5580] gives 1.09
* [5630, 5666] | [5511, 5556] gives 1.09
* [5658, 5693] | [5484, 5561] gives 1.13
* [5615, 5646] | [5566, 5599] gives 1.09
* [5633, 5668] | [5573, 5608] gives 1.14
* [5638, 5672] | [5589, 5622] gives 1.12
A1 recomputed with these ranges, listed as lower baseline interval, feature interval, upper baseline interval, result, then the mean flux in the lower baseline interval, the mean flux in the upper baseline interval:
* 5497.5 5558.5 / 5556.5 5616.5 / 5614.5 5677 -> 2.19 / 34.3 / 35.9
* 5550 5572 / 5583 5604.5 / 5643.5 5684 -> 2.48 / 35.4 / 36.8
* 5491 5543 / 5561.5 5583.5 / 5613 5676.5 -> 0.31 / 33.8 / 35.9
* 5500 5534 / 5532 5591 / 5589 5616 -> -2.03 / 33.6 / 33.3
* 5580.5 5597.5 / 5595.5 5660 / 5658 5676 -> -2.02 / 32.1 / 36.2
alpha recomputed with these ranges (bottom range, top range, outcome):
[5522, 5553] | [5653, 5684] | 1.10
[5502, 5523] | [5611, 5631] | 1.08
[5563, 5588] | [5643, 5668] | 1.11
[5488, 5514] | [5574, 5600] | 1.03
